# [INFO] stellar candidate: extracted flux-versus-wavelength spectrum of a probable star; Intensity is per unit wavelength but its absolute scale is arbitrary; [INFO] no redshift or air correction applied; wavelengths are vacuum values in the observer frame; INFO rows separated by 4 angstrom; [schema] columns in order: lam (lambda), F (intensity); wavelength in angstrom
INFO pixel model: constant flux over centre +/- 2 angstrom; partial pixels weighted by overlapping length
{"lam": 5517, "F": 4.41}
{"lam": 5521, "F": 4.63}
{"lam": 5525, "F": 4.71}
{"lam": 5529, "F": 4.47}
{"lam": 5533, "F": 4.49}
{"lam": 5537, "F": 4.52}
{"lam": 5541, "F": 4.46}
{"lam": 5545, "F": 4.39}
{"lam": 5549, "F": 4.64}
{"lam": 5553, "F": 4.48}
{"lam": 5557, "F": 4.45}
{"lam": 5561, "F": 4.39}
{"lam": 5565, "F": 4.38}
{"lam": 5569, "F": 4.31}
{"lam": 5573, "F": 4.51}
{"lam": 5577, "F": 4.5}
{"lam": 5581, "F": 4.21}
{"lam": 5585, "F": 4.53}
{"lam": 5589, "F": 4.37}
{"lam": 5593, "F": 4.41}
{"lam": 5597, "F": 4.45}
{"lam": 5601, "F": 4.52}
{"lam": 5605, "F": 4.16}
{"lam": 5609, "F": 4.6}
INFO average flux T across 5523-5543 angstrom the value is 4.53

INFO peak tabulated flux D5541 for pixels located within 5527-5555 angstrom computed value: 4.64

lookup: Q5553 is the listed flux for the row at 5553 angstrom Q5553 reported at 4.48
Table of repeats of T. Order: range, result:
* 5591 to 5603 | 4.46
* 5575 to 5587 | 4.41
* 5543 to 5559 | 4.49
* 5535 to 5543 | 4.49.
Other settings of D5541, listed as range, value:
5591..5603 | 4.52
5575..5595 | 4.53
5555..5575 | 4.51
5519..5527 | 4.71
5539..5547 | 4.46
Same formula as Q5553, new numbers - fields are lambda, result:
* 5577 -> 4.5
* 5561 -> 4.39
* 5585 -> 4.53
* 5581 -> 4.21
